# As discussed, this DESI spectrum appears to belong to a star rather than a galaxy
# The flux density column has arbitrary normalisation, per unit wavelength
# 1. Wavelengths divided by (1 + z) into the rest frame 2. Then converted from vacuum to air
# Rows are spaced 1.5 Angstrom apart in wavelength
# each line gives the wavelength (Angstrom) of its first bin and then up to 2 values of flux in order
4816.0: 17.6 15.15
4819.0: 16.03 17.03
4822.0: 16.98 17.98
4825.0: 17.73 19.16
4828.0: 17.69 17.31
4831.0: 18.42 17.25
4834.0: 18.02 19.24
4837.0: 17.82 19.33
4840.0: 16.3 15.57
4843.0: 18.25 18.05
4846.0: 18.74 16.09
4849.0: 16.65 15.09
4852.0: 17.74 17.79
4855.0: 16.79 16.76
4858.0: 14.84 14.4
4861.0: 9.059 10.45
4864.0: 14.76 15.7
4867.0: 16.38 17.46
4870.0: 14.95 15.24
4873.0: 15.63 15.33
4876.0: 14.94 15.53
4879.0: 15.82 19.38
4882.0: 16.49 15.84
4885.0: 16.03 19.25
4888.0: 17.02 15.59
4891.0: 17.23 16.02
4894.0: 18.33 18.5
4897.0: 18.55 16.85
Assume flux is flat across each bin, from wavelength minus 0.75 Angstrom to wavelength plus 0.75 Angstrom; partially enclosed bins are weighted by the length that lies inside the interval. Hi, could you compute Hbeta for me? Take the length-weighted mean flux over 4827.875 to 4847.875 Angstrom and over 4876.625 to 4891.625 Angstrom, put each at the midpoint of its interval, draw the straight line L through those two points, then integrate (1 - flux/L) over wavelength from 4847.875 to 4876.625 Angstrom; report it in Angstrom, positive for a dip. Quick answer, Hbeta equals 3.3 Angstrom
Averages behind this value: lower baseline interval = 17.8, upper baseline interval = 16.8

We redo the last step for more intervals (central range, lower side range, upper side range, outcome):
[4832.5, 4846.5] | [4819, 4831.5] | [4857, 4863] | -2.1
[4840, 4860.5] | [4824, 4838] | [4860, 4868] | -1.6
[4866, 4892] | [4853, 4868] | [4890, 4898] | -0.1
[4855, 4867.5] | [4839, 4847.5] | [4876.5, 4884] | 2.1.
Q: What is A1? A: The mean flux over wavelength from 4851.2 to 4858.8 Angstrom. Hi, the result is 16.8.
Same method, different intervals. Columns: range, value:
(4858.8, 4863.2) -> 11.3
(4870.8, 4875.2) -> 15.4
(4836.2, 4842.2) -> 17.3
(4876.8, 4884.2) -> 16.6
